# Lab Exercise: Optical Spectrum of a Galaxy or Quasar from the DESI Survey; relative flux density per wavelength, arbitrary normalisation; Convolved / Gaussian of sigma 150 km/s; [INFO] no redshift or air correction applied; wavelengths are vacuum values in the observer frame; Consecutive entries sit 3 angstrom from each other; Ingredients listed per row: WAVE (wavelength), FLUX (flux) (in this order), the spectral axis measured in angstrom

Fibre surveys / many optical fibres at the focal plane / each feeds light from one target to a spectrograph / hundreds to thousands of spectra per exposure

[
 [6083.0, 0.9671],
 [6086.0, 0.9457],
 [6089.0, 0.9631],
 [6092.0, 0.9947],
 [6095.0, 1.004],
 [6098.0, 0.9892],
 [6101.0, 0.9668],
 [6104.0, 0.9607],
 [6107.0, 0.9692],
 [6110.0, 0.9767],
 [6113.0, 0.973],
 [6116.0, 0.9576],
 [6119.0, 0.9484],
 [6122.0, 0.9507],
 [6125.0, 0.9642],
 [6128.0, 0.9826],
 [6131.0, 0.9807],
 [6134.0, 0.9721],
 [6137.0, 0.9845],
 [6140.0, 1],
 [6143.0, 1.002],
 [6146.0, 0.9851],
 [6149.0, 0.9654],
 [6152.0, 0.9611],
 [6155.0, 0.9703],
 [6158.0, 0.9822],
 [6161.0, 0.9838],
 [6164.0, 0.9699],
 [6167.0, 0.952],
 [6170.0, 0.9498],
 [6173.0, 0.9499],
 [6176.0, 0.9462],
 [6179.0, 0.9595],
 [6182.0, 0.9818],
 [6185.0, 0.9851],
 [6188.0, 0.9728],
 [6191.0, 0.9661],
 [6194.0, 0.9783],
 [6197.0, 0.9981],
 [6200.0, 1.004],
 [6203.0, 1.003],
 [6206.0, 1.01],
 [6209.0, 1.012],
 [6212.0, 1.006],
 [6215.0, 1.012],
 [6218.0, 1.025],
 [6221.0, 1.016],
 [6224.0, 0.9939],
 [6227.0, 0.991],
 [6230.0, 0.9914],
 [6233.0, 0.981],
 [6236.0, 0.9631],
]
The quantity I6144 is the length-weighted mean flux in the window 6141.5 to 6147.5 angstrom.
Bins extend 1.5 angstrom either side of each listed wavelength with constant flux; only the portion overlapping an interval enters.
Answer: 0.994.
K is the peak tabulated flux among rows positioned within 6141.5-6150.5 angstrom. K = 1.002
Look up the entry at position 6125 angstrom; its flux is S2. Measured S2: 0.9642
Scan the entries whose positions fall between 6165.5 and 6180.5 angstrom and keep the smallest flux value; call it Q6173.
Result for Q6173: 0.9462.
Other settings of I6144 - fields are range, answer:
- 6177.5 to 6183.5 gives 0.971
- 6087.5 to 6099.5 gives 0.988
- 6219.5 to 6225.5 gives 1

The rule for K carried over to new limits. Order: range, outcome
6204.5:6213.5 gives 1.012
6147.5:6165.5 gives 0.9838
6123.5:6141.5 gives 1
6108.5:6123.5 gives 0.9767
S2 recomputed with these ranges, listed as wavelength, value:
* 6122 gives 0.9507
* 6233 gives 0.981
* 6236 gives 0.9631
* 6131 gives 0.9807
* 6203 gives 1.003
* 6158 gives 0.9822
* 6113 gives 0.973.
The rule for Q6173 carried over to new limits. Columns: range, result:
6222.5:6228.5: 0.991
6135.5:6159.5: 0.9611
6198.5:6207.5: 1.003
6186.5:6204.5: 0.9661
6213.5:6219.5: 1.012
